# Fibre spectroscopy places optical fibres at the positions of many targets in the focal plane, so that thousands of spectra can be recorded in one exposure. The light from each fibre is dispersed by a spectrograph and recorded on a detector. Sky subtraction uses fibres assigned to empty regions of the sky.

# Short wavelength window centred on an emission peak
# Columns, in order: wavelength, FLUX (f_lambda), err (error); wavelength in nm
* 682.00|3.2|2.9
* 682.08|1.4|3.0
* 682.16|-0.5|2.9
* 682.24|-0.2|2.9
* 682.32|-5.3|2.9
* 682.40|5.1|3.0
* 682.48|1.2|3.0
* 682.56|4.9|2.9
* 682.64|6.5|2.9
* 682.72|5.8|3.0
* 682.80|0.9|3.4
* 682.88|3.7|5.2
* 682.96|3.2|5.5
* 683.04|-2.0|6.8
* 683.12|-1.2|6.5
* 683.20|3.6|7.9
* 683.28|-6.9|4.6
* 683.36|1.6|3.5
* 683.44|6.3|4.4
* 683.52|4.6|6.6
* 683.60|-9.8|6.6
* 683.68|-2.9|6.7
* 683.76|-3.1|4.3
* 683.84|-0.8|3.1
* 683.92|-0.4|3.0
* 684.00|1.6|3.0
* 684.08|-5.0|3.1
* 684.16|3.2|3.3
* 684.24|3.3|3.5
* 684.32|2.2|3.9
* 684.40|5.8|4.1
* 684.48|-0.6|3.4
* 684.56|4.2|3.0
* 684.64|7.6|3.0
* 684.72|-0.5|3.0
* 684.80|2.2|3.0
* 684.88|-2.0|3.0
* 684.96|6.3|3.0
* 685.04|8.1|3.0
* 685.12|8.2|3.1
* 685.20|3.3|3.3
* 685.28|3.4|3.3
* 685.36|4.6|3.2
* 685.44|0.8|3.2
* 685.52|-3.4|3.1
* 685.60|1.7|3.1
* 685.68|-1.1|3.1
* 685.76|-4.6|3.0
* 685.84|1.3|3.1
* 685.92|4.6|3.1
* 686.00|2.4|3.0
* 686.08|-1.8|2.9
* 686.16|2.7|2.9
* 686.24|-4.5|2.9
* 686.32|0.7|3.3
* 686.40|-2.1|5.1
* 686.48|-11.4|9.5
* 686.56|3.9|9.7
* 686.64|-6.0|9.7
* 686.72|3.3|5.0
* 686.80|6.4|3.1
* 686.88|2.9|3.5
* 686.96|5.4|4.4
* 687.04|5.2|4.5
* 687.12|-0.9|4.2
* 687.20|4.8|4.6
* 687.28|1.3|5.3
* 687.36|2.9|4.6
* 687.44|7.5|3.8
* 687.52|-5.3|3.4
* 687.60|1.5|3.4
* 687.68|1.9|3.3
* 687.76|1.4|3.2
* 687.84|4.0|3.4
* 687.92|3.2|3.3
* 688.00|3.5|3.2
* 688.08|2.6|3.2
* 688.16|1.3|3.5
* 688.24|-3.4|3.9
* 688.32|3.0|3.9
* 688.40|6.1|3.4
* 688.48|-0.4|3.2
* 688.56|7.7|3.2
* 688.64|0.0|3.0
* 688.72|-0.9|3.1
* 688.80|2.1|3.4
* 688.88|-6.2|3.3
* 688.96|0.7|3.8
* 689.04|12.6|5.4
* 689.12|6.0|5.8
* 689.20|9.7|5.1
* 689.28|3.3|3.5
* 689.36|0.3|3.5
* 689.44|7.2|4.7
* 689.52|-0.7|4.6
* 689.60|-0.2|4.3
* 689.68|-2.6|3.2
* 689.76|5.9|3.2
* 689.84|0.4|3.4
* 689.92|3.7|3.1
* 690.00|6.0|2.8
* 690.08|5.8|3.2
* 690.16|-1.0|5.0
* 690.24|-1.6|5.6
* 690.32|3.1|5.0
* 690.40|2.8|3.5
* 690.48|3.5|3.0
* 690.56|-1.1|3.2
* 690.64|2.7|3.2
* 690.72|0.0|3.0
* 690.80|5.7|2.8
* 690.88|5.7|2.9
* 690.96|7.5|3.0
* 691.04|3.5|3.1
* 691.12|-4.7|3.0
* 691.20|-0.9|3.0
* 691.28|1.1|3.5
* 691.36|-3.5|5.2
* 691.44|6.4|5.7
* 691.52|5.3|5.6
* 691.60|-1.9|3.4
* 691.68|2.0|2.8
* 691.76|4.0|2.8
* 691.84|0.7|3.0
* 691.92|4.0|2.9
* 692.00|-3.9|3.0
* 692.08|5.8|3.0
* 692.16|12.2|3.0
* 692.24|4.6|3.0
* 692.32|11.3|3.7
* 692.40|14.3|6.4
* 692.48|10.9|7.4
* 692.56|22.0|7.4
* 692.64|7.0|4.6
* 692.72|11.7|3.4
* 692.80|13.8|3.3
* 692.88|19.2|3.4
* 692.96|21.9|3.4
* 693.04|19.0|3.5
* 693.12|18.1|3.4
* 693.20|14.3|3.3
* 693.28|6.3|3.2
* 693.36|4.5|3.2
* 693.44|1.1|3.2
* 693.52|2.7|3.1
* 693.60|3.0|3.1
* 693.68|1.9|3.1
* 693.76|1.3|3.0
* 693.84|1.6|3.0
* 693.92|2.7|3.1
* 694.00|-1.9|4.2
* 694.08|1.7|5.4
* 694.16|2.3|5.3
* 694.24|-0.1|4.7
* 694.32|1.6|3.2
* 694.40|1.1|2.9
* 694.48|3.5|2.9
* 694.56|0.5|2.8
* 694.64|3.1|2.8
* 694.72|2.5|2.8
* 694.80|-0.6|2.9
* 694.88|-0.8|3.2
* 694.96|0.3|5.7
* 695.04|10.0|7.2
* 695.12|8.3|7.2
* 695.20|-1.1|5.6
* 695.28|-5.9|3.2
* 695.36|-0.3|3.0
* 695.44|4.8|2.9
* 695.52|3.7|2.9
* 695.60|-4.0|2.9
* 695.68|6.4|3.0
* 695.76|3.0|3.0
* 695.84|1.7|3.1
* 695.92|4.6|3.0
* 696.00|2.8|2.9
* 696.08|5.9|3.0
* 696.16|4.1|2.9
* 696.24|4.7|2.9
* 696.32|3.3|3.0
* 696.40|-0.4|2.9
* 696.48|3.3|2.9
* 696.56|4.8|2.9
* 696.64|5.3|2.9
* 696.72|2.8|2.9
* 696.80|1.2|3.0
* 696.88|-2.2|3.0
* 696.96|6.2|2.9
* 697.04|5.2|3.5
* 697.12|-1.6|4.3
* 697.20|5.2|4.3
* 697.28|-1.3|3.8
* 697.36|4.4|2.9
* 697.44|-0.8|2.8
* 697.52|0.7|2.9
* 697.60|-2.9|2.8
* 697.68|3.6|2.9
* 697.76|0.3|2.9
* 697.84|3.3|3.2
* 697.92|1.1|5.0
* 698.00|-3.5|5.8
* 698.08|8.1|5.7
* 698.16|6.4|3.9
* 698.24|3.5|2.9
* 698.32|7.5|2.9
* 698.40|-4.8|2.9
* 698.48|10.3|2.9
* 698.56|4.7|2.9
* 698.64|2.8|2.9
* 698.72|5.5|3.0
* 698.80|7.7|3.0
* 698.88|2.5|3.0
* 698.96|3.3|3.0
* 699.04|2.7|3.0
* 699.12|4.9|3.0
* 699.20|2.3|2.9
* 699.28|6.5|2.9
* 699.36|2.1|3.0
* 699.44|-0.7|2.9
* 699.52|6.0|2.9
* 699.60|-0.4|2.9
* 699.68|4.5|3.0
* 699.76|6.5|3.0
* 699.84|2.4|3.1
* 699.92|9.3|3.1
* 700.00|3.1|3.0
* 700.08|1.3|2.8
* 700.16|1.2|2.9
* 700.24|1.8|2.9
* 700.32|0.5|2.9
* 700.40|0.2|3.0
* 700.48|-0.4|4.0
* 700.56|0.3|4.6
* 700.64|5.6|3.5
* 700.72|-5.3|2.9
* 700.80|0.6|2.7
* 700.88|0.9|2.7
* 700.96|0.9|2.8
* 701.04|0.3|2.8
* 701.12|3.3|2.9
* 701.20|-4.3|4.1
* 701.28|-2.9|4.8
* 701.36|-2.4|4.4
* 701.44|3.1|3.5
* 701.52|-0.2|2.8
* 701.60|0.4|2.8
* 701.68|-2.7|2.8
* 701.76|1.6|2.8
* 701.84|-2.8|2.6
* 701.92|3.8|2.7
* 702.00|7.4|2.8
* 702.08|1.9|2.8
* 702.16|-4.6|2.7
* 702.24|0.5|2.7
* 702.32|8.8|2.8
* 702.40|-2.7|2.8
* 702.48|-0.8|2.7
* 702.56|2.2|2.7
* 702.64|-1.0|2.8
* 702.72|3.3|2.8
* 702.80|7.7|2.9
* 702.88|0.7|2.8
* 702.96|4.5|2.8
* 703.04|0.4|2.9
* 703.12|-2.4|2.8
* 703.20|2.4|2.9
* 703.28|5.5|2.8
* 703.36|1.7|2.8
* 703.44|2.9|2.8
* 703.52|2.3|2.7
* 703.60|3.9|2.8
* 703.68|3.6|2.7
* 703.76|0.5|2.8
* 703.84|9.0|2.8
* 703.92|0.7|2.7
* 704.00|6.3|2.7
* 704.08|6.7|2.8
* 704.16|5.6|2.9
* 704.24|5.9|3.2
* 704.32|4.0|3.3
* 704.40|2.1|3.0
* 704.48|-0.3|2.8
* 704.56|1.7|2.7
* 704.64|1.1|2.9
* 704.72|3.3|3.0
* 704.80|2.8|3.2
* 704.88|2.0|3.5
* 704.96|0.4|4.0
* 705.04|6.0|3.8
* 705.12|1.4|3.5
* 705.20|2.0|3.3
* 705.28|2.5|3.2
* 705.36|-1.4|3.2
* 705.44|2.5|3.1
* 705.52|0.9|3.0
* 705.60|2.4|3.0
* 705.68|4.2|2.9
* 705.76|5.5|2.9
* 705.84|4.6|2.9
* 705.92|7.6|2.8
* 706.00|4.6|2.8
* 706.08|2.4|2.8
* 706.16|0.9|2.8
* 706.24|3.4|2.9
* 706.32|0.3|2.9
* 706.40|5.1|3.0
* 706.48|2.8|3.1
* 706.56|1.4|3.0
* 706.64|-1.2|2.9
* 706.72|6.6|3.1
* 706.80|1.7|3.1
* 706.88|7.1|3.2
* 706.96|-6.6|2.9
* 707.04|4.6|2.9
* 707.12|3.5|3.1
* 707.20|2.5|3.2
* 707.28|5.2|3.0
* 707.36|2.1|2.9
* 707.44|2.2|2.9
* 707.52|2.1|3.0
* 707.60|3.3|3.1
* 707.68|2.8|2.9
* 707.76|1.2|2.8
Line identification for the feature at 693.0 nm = [O II]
